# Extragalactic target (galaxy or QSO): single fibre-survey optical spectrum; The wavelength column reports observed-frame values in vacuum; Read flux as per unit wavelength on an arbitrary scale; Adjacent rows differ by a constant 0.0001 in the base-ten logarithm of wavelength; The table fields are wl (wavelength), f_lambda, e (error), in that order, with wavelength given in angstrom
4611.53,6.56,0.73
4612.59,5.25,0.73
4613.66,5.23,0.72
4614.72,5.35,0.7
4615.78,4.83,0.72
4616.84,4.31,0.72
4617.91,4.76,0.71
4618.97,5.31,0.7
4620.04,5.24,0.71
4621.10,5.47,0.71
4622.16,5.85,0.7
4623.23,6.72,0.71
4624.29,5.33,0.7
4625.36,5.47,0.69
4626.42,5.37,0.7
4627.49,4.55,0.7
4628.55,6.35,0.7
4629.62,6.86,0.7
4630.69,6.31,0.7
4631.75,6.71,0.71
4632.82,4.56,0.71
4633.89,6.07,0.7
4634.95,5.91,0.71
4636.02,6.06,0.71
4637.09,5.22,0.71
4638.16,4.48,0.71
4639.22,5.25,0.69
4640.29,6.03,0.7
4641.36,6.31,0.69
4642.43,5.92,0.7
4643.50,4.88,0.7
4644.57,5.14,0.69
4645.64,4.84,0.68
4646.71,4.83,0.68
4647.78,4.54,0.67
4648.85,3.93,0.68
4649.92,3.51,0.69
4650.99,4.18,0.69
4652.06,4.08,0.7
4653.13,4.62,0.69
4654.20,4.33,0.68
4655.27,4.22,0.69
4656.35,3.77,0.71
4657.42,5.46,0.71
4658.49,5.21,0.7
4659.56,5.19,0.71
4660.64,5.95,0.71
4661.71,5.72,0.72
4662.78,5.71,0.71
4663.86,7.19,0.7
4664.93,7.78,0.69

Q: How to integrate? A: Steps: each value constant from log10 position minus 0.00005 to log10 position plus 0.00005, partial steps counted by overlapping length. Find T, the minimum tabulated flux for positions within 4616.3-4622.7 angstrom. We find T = 4.31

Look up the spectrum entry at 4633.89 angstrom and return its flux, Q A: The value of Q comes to 6.07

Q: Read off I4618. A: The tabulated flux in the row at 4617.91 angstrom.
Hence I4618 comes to 4.76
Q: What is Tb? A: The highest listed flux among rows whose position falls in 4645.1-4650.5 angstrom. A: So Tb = 4.84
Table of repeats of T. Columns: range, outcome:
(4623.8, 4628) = 4.55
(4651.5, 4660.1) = 3.77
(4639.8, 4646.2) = 4.84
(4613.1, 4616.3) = 4.83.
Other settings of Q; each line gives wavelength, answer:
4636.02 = 6.06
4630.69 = 6.31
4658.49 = 5.21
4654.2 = 4.33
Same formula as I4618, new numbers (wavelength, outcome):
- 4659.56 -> 5.19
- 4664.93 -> 7.78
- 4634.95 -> 5.91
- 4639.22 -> 5.25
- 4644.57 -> 5.14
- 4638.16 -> 4.48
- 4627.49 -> 4.55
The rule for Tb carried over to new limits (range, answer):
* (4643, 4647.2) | 5.14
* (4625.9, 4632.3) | 6.86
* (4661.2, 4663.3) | 5.72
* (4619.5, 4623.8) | 6.72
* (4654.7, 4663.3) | 5.95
